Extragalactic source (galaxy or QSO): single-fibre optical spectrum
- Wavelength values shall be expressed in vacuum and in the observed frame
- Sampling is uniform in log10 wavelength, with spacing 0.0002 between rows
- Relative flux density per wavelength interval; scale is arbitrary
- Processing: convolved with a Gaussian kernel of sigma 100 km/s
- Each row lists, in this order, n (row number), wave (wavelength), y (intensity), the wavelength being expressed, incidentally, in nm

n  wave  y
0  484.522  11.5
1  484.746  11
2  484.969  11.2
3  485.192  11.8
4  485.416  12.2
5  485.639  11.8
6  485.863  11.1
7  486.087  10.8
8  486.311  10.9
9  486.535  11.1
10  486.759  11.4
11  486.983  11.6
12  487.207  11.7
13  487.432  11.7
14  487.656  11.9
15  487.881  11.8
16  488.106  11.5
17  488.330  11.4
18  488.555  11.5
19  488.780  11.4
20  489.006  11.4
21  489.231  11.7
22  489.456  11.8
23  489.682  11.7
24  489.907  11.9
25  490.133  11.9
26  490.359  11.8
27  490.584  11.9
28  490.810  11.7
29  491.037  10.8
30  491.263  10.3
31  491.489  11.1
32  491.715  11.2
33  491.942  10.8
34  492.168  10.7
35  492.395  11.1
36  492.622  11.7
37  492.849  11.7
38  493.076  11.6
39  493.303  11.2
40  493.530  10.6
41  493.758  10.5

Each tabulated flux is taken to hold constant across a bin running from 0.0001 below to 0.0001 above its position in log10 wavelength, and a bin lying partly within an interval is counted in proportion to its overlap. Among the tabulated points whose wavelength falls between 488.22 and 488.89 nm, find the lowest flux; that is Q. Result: 11.4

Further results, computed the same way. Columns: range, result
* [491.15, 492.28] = 10.3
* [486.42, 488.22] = 11.1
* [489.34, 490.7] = 11.7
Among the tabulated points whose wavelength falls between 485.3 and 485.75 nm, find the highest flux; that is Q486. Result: 12.2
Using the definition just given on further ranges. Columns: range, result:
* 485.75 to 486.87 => 11.4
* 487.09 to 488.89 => 11.9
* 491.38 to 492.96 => 11.7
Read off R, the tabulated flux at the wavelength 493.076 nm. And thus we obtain 11.6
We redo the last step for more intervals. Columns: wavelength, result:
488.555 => 11.5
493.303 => 11.2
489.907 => 11.9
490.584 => 11.9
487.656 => 11.9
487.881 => 11.8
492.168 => 10.7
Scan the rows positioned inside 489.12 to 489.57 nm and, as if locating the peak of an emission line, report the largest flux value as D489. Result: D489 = 11.8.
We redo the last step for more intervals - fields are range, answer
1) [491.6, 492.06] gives 11.2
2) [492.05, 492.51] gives 11.1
